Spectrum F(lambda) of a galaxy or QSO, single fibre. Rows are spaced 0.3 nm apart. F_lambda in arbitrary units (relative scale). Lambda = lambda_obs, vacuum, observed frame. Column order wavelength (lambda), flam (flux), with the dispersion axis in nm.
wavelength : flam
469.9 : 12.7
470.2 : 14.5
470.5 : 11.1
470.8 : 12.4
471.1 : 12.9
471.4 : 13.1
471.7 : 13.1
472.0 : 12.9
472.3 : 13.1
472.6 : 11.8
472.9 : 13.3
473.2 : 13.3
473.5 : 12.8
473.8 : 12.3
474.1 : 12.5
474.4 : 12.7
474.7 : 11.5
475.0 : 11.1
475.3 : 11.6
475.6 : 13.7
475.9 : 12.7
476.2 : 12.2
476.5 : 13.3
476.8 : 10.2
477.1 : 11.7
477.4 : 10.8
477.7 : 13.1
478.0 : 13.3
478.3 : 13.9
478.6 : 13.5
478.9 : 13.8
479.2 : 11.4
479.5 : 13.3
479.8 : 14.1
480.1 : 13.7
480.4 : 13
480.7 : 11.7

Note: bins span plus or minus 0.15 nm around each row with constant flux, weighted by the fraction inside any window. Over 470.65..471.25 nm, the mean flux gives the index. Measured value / 12.7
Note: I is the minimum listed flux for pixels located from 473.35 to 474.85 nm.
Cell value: 11.5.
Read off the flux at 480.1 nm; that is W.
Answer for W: 13.7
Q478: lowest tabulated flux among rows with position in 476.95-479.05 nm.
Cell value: 10.8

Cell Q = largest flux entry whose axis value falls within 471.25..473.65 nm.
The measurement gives 13.3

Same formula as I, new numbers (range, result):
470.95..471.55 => 12.9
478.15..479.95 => 11.4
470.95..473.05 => 11.8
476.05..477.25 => 10.2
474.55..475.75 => 11.1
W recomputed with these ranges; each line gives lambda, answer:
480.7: 11.7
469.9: 12.7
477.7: 13.1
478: 13.3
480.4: 13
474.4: 12.7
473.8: 12.3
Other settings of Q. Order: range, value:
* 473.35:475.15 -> 12.8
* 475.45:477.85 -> 13.7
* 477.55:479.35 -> 13.9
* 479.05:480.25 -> 14.1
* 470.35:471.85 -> 13.1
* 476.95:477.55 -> 11.7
